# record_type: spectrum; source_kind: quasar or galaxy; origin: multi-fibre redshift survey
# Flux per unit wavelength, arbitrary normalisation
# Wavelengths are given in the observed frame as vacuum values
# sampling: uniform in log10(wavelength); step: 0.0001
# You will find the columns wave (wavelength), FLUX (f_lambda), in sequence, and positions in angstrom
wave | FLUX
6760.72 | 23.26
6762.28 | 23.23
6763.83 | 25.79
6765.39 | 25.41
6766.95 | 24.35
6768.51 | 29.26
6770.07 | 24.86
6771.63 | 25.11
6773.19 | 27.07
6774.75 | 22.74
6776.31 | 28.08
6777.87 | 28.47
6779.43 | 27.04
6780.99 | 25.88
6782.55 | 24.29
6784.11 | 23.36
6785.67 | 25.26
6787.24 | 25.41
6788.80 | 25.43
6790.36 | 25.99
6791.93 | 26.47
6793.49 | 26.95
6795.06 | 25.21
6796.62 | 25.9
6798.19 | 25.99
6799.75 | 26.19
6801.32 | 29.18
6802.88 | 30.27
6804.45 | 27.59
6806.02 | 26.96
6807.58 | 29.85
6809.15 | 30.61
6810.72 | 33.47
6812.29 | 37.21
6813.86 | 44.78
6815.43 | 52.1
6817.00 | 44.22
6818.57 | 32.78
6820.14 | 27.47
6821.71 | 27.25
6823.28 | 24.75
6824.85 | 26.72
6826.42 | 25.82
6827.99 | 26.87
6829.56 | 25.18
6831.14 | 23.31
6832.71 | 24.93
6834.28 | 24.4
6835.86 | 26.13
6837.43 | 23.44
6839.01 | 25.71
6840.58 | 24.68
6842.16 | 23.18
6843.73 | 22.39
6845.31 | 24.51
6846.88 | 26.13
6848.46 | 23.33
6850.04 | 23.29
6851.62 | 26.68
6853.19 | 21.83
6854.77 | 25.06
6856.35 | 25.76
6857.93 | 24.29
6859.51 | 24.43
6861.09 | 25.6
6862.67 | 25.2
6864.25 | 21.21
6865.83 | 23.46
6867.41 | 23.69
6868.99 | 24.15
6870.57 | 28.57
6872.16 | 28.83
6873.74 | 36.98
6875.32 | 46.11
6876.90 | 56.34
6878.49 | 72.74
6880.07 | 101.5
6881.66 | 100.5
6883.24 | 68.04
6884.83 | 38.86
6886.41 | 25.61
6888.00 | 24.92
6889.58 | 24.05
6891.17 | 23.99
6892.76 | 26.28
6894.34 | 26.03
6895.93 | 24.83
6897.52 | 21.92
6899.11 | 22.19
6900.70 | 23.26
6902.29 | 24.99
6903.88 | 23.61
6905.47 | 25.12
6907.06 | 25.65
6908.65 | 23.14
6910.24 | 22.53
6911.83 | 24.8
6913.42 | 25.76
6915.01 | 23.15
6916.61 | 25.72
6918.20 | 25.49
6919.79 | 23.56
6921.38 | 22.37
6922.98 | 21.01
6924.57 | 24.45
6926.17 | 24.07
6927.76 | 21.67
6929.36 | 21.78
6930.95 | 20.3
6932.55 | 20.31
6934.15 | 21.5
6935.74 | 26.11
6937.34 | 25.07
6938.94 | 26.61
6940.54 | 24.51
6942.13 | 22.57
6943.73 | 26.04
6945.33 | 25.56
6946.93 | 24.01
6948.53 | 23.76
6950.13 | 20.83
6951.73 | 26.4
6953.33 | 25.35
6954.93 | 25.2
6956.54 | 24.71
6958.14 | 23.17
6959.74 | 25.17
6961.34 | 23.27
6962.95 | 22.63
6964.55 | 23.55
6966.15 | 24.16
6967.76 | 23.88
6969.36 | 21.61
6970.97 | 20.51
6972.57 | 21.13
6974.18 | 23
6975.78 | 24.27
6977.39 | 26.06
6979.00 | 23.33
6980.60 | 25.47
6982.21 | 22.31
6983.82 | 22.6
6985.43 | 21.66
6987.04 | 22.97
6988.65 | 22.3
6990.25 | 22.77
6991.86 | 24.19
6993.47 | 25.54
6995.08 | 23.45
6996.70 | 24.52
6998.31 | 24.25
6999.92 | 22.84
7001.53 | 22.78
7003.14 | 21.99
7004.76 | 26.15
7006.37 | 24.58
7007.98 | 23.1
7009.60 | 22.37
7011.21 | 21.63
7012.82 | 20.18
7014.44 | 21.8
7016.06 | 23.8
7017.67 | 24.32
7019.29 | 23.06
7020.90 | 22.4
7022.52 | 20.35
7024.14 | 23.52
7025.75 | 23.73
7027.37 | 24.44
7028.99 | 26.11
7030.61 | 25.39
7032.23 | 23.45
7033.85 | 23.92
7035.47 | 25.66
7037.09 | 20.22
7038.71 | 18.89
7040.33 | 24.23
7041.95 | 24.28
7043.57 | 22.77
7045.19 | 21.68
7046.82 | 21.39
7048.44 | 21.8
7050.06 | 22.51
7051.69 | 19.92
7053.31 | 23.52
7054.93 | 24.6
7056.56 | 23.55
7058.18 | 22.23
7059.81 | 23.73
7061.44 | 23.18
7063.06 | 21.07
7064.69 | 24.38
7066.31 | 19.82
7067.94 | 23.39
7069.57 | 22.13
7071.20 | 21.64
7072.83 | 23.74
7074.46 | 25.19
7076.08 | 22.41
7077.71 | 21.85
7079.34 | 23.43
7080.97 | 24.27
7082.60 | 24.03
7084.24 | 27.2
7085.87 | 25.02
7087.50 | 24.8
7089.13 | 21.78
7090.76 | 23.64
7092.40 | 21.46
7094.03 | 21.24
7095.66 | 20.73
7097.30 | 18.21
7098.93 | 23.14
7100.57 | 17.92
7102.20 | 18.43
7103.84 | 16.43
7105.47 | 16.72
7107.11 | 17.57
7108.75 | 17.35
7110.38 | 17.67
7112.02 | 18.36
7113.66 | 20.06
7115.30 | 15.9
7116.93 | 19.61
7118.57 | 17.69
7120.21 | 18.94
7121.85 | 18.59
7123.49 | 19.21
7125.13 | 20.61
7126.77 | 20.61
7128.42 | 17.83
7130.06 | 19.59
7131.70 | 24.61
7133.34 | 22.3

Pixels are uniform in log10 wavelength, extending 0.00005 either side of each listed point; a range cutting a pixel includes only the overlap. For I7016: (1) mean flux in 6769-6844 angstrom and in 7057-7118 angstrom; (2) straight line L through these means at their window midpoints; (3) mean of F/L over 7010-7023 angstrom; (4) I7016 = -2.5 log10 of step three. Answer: 0.04 mag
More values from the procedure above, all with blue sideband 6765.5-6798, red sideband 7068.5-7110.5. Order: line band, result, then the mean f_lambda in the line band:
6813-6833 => -0.236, 31.4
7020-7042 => -0.045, 23.3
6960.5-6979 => 0.005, 23.1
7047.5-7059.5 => -0.029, 22.6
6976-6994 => -0.026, 23.6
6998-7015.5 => -0.007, 22.9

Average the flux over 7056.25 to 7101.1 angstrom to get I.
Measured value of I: 22.7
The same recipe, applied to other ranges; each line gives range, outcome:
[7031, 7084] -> 22.8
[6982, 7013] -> 23.2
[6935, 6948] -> 25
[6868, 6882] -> 53.2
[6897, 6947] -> 23.7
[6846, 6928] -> 30.7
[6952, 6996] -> 23.5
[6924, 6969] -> 23.8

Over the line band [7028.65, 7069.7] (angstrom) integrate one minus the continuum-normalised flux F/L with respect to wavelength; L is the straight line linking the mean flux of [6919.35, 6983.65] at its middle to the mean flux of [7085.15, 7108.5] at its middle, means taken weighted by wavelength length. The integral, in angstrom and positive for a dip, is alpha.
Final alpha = -2.65 angstrom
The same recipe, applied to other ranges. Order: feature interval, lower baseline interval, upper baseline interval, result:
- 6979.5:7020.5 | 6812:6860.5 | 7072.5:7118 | 0.3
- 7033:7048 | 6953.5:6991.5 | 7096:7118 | -1.3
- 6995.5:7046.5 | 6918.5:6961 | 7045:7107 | -0.9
